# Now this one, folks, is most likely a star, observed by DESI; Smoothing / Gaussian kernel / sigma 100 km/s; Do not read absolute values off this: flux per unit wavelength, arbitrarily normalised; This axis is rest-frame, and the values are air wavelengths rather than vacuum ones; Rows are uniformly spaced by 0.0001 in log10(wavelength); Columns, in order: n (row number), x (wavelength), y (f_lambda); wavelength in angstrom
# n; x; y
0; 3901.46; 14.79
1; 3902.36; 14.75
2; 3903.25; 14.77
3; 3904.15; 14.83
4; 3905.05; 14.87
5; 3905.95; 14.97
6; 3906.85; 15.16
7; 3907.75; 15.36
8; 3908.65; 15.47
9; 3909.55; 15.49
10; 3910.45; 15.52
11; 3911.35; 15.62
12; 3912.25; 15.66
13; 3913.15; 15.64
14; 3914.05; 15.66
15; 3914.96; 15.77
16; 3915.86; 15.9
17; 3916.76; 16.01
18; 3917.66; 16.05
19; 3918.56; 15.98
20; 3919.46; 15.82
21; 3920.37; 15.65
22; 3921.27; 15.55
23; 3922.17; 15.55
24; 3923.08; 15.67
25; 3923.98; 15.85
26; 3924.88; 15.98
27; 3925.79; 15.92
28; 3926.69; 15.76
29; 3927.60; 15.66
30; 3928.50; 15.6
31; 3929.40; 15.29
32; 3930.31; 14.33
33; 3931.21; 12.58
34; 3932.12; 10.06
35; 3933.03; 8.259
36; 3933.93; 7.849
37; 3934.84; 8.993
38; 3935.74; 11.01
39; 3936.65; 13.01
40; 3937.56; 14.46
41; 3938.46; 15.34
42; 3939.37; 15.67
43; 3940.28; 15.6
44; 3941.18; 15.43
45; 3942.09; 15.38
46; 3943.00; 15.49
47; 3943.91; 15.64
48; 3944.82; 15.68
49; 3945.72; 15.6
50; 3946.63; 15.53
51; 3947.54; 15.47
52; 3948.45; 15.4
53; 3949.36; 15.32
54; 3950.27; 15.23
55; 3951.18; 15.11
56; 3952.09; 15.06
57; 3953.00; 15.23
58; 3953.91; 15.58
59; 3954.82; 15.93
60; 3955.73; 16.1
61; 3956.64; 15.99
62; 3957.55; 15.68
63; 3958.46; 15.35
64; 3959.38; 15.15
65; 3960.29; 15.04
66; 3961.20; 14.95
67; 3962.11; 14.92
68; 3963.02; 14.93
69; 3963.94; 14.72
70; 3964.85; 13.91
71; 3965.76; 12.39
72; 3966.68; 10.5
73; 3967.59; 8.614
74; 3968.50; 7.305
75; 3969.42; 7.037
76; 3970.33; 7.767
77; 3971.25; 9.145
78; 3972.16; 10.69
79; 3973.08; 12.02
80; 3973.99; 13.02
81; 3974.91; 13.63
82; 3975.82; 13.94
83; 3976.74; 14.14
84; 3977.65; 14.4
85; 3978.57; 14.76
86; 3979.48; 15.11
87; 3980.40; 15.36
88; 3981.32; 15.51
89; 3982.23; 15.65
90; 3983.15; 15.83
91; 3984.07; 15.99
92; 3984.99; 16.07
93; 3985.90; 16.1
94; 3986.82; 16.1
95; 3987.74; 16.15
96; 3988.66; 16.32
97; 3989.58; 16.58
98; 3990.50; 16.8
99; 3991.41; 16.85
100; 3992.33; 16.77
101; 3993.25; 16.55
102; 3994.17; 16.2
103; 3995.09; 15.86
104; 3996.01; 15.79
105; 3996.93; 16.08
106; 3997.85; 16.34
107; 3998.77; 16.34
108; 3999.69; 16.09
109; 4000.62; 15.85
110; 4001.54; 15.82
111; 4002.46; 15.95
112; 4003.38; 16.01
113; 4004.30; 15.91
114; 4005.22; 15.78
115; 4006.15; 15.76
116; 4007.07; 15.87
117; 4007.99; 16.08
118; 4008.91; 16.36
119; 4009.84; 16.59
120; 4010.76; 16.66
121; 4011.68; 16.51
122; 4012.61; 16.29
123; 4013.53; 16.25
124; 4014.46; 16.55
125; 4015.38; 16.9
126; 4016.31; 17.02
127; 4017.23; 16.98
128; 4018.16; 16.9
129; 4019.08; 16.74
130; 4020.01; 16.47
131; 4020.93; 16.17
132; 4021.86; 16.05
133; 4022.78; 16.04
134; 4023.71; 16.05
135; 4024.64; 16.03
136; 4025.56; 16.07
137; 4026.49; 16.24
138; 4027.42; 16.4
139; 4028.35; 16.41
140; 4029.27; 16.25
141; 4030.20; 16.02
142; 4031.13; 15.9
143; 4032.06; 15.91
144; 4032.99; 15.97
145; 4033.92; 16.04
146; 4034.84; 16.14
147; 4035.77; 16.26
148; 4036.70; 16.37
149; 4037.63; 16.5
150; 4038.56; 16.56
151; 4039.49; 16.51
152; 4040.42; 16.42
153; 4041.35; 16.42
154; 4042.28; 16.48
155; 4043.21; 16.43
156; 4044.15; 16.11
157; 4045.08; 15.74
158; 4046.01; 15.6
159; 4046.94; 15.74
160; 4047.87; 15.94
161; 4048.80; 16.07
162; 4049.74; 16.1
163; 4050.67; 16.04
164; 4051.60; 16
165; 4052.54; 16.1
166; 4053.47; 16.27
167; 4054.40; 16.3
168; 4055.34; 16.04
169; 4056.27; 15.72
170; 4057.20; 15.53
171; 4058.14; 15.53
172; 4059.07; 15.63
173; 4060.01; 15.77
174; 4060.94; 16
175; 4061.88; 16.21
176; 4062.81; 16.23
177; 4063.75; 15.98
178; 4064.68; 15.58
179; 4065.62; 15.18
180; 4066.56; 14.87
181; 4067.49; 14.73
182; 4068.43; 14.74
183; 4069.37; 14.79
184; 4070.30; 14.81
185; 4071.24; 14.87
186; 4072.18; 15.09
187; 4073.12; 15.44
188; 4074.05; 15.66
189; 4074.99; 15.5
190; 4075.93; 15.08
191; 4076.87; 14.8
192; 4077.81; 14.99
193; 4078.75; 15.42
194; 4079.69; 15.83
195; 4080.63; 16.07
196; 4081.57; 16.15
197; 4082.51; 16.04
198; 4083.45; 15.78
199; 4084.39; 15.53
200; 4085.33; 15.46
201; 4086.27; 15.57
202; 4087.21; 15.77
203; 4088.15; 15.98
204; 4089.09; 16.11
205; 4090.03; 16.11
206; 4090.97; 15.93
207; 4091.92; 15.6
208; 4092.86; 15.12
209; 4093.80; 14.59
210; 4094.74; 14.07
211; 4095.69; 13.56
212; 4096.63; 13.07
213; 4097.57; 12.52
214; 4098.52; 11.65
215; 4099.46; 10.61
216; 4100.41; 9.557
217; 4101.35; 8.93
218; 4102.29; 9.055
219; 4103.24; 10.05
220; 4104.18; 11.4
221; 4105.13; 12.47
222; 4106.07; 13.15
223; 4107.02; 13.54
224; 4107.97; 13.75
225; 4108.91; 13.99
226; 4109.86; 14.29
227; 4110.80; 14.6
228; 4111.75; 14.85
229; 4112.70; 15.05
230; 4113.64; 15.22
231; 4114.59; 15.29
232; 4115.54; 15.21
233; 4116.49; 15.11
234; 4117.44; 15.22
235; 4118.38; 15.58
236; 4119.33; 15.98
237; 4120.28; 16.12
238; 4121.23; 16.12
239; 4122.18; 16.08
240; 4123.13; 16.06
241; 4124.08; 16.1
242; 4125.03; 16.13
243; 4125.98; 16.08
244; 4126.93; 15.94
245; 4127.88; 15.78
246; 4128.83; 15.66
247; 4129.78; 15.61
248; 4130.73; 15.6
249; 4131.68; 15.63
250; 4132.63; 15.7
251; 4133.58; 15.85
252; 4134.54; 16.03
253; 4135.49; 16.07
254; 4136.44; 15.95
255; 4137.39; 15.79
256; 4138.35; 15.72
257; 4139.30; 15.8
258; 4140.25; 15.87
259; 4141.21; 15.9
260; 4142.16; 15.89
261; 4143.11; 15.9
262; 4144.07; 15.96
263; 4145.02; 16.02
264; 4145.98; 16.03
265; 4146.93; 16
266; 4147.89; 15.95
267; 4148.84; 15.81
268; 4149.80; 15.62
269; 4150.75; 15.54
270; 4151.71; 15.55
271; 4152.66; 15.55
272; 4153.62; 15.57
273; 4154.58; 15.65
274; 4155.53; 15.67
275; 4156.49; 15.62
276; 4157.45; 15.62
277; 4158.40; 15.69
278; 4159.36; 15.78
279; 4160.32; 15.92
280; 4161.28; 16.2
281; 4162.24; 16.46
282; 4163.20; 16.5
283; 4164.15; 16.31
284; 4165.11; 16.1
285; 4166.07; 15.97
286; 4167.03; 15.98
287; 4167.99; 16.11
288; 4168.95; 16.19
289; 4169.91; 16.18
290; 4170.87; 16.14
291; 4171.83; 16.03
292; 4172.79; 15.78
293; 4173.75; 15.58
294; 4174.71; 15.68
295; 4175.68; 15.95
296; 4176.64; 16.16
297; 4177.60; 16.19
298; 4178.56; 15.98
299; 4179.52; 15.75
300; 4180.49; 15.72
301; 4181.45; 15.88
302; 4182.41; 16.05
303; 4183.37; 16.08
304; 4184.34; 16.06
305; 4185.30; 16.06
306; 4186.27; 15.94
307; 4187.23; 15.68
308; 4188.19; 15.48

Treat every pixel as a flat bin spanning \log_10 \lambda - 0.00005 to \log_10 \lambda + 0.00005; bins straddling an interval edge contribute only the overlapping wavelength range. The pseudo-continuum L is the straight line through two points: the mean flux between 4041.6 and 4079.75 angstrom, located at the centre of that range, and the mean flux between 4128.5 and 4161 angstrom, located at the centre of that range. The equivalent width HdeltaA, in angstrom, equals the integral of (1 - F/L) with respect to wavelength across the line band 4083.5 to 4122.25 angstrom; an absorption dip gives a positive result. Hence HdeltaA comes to 4.0 angstrom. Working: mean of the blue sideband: 15.6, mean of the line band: 14.1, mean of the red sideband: 15.8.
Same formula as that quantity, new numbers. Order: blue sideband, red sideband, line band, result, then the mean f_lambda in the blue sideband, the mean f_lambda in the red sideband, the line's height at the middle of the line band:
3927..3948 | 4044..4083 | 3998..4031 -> -2.96 angstrom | 13.8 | 15.6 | 14.9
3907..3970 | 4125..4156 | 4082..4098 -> 0.37 angstrom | 14.5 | 15.8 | 15.5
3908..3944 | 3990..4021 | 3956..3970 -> 2.11 angstrom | 14.6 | 16.3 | 15.4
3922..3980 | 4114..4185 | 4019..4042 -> -2.47 angstrom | 13.8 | 15.9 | 14.7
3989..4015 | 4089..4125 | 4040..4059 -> -0.99 angstrom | 16.2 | 14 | 15.2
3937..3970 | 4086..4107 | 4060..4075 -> -2.13 angstrom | 14.4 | 13.2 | 13.5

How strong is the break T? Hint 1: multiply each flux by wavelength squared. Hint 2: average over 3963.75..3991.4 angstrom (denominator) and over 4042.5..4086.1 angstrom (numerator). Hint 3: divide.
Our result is 1.2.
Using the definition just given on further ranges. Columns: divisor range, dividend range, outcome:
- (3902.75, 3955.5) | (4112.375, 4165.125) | 1.18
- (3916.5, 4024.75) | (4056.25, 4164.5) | 1.09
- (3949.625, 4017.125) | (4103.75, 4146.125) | 1.10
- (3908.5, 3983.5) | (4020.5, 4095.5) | 1.17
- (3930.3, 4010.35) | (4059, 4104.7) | 1.06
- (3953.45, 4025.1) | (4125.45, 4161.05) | 1.13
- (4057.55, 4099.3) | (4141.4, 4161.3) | 1.08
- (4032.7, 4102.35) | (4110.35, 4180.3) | 1.08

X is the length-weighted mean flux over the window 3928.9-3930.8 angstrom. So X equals 14.8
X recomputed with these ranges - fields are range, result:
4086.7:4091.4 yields 16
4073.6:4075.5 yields 15.5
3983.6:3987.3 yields 16.1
